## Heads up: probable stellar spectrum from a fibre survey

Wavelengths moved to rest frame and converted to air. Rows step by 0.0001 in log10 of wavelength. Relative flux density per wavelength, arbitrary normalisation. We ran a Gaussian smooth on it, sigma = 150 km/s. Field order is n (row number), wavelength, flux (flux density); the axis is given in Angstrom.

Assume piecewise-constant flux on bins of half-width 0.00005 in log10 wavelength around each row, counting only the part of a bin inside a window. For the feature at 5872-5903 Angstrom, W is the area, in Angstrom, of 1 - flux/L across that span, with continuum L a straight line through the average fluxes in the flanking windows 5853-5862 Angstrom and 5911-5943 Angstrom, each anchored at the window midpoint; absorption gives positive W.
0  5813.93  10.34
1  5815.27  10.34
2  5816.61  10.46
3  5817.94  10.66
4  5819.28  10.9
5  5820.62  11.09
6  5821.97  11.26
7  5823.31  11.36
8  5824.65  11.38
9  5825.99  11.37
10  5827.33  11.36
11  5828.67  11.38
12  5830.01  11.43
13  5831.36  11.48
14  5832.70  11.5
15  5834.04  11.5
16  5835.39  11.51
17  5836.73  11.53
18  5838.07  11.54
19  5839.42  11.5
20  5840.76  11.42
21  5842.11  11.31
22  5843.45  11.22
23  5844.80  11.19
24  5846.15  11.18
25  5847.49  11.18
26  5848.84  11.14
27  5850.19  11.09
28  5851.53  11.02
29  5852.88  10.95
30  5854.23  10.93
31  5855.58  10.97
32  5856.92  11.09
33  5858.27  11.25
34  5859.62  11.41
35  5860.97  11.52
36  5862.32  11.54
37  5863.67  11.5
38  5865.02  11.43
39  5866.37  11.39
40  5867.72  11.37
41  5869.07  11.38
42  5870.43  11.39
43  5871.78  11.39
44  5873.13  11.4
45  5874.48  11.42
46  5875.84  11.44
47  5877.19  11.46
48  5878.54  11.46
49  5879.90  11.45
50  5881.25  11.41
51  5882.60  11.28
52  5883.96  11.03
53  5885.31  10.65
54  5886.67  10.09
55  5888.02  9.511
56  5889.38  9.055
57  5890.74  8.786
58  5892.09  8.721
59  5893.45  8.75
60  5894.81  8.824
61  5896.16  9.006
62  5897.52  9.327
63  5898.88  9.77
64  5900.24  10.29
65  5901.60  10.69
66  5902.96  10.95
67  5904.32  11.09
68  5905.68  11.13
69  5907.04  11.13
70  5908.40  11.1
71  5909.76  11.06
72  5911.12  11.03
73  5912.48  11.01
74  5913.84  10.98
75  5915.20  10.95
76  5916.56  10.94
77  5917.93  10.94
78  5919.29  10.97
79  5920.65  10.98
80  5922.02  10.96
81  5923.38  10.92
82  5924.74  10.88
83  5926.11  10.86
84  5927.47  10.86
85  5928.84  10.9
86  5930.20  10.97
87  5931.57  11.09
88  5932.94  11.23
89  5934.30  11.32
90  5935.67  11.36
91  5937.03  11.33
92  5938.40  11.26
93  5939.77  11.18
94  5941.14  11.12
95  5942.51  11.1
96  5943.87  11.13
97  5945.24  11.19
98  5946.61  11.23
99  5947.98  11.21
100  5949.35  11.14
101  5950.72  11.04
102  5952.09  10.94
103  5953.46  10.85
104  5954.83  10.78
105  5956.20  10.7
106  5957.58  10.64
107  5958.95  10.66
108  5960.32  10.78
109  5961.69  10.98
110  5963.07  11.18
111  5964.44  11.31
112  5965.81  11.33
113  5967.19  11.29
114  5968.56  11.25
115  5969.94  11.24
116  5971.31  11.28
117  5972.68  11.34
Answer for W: 2.33 Angstrom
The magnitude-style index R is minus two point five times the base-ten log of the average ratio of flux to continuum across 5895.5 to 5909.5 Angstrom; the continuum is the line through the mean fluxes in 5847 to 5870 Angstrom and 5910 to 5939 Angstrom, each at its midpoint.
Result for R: 0.06 mag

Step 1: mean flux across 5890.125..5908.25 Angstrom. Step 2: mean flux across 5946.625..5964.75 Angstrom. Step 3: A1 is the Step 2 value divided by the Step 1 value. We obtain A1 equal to 1.10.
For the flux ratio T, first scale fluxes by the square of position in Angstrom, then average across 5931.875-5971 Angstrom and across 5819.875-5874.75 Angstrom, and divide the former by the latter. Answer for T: 1.02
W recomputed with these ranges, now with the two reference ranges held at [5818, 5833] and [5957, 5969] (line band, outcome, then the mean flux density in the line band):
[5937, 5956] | 0.0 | 11.1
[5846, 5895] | 1.5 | 10.9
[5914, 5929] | 0.3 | 10.9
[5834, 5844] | -0.2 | 11.4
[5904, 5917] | 0.1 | 11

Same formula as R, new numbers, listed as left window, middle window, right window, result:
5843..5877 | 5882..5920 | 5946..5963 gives 0.08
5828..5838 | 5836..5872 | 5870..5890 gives 0.00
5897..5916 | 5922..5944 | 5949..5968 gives -0.02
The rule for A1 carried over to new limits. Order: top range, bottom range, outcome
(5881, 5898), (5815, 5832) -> 0.87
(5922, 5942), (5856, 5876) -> 0.97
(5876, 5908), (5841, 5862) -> 0.92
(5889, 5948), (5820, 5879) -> 0.94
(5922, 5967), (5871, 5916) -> 1.05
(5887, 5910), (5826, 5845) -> 0.87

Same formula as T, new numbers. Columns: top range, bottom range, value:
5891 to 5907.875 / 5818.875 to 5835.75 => 0.90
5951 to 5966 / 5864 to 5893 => 1.04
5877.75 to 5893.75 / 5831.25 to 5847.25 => 0.91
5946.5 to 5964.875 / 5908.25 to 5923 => 1.01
